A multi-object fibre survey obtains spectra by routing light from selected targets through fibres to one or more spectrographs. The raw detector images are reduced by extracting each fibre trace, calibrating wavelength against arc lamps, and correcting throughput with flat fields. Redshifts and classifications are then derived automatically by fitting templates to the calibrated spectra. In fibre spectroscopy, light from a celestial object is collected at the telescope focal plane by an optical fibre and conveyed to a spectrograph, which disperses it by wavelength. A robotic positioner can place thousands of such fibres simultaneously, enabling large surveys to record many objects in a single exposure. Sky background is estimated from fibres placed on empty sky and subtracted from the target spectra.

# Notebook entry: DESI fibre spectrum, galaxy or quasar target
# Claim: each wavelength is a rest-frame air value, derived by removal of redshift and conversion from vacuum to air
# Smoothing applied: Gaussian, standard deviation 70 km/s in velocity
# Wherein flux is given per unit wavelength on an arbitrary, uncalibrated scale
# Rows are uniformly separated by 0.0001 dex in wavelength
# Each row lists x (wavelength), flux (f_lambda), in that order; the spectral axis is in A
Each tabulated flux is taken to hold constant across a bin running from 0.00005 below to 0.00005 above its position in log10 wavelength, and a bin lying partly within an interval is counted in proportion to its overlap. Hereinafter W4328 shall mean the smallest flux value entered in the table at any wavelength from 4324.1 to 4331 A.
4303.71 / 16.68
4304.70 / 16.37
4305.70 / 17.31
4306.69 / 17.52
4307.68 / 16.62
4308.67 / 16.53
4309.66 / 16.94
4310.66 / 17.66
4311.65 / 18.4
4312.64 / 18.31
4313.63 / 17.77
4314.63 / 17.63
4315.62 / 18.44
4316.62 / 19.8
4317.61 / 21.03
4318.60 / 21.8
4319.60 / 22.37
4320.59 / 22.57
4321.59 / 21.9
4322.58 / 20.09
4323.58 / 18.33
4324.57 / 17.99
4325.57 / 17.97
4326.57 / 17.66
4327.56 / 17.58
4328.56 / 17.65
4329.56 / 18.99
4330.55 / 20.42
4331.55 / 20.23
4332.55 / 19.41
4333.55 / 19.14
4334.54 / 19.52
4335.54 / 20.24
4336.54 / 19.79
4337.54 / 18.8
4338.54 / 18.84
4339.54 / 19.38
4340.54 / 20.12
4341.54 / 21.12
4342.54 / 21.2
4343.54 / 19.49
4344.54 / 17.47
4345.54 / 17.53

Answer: 17.58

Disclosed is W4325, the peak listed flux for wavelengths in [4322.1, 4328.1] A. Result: 20.09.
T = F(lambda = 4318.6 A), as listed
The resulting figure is 21.8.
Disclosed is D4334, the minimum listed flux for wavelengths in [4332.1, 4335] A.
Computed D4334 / 19.14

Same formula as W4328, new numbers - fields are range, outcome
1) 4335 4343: 18.8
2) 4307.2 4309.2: 16.53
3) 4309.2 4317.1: 16.94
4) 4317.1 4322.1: 21.03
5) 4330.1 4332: 20.23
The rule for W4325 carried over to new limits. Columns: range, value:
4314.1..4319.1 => 21.8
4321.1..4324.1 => 21.9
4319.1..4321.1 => 22.57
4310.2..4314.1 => 18.4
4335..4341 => 20.24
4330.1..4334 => 20.42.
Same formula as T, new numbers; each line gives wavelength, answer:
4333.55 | 19.14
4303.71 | 16.68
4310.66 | 17.66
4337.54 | 18.8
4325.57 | 17.97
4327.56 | 17.58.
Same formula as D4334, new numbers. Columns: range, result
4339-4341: 19.38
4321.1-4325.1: 17.99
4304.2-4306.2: 16.37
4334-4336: 19.52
